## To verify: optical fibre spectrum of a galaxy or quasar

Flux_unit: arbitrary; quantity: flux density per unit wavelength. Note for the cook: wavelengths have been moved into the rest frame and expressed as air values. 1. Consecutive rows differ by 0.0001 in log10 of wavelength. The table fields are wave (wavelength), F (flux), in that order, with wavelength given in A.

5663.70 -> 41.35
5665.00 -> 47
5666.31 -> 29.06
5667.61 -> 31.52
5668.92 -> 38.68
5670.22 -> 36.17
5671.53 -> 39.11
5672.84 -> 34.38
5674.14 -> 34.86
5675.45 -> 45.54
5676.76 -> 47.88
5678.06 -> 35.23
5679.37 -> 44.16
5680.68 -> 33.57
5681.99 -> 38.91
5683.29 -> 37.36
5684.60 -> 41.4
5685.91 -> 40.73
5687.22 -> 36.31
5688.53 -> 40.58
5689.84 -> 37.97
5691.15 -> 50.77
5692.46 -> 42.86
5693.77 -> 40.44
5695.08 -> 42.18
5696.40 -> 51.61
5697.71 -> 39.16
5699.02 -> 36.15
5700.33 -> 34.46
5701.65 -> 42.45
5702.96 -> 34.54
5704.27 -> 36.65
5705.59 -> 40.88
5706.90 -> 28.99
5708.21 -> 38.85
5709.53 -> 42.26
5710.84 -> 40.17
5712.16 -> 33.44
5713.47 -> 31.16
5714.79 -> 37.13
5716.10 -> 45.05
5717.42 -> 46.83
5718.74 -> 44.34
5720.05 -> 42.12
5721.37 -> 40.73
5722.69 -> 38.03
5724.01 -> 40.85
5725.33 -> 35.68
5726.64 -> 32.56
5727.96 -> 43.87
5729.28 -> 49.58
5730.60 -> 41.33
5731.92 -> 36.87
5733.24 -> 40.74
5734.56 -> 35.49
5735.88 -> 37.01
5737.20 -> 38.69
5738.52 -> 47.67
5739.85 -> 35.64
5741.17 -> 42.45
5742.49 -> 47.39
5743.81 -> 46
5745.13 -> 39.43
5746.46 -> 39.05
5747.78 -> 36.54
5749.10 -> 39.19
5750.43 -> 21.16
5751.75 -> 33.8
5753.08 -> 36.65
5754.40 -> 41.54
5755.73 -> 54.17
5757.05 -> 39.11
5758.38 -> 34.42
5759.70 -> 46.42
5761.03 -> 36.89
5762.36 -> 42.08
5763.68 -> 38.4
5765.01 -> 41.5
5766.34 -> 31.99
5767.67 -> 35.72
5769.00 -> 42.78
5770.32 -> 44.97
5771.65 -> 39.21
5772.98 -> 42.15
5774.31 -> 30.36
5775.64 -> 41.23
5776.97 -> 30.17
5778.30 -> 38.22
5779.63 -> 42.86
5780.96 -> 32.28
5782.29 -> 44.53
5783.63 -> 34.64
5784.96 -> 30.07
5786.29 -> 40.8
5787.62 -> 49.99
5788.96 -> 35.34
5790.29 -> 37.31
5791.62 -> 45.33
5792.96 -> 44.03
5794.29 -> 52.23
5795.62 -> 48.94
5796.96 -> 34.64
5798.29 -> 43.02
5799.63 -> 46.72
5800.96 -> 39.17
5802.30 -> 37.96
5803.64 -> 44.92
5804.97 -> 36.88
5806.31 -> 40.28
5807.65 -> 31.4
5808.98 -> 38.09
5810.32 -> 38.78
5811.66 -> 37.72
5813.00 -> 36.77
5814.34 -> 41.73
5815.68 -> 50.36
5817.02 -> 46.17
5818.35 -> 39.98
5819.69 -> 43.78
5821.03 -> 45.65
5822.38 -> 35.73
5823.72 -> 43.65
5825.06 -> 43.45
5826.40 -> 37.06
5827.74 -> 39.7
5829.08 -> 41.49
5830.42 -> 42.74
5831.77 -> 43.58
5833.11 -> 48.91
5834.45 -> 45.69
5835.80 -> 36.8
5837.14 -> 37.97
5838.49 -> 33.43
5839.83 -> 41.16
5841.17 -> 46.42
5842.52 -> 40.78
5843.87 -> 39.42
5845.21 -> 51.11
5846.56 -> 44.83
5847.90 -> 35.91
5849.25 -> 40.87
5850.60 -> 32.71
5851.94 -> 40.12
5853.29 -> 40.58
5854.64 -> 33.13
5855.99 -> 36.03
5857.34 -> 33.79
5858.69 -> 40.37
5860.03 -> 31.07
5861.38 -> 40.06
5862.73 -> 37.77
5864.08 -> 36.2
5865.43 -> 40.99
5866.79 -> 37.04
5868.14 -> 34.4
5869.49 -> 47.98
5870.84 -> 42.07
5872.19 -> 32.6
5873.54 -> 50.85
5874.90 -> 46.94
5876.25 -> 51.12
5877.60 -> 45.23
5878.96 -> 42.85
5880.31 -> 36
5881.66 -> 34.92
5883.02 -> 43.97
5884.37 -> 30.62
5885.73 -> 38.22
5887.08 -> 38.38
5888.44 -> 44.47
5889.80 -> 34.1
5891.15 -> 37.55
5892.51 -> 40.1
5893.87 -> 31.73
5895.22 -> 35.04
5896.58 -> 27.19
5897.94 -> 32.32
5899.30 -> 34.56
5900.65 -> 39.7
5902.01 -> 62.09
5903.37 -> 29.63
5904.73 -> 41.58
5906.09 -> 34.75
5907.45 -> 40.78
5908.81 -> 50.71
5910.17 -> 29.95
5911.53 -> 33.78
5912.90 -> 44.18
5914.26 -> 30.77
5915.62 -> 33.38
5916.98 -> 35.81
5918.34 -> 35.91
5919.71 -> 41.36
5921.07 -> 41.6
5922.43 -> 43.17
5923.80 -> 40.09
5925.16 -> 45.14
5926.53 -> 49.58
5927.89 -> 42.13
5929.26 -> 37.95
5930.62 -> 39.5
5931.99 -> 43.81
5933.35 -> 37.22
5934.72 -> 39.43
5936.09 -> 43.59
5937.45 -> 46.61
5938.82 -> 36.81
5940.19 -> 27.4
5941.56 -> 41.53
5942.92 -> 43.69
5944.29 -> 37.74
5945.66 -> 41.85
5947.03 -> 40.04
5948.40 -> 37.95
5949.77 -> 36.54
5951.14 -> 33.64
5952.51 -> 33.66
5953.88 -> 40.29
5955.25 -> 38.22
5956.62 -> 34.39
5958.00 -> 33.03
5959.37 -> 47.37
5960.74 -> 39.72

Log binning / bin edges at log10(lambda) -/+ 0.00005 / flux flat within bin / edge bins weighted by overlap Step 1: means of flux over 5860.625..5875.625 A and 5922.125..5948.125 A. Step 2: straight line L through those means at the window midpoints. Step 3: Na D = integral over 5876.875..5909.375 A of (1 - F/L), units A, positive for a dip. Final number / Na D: 1.7 A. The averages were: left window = 40.6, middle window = 38.6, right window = 40.8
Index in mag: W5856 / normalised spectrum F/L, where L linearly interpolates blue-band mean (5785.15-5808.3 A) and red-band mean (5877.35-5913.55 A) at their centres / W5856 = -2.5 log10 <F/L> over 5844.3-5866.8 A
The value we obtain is 0.03 mag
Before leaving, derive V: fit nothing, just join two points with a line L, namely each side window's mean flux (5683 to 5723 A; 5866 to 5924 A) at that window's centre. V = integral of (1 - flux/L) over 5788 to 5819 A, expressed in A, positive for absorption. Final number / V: -1.4 A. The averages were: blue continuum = 39.9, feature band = 41.3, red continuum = 39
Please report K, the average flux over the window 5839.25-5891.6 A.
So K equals 39.8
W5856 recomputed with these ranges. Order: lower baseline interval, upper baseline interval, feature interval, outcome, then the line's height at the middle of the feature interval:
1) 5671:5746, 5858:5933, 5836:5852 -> -0.02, 39.5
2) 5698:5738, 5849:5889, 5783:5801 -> -0.07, 39.1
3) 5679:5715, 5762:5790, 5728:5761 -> -0.04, 38.7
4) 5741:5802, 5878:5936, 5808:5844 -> -0.05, 39.4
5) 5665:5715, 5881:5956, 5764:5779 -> 0.02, 38.7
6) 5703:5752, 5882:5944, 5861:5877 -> -0.07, 39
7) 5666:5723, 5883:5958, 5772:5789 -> 0.03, 39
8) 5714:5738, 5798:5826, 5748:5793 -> 0.05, 40.7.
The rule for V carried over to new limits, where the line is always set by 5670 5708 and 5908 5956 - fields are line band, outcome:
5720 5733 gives -0.20 A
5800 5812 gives 0.25 A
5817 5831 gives -0.77 A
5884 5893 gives 0.34 A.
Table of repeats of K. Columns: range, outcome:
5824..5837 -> 42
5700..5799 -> 39.5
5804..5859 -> 40.4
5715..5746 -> 41.2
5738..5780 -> 39.3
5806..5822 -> 40.8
